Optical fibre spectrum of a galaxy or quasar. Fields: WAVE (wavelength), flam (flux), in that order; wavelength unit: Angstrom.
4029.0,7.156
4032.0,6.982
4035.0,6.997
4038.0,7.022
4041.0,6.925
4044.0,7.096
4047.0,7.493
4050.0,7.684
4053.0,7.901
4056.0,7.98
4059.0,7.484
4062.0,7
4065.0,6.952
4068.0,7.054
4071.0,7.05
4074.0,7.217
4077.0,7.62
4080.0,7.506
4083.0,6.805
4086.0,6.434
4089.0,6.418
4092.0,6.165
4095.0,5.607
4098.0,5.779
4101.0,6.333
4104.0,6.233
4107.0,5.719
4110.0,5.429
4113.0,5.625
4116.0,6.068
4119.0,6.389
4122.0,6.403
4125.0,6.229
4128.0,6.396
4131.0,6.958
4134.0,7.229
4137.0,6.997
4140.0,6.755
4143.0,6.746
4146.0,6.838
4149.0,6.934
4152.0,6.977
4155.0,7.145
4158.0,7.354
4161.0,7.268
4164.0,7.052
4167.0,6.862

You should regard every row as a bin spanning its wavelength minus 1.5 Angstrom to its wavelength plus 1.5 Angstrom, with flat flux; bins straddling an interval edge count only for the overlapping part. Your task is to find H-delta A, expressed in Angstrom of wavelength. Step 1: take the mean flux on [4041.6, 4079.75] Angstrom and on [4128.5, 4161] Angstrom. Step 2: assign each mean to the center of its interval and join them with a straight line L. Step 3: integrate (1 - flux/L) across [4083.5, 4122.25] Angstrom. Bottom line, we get 6.1 Angstrom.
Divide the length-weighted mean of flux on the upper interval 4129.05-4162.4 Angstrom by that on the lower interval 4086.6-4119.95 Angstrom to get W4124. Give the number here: 1.17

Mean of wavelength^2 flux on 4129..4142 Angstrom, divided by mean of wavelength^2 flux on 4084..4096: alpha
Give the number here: 1.15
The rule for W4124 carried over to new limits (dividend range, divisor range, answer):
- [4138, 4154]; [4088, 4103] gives 1.13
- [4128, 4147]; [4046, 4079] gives 0.93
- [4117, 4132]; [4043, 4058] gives 0.84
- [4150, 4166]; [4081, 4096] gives 1.13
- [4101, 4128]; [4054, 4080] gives 0.83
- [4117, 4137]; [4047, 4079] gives 0.89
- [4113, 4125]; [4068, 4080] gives 0.85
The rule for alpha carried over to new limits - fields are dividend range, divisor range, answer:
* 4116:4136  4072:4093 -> 0.97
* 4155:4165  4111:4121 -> 1.23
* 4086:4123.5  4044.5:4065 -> 0.82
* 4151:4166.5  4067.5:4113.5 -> 1.15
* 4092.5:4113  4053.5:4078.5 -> 0.81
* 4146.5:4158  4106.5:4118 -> 1.25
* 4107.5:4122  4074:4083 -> 0.82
